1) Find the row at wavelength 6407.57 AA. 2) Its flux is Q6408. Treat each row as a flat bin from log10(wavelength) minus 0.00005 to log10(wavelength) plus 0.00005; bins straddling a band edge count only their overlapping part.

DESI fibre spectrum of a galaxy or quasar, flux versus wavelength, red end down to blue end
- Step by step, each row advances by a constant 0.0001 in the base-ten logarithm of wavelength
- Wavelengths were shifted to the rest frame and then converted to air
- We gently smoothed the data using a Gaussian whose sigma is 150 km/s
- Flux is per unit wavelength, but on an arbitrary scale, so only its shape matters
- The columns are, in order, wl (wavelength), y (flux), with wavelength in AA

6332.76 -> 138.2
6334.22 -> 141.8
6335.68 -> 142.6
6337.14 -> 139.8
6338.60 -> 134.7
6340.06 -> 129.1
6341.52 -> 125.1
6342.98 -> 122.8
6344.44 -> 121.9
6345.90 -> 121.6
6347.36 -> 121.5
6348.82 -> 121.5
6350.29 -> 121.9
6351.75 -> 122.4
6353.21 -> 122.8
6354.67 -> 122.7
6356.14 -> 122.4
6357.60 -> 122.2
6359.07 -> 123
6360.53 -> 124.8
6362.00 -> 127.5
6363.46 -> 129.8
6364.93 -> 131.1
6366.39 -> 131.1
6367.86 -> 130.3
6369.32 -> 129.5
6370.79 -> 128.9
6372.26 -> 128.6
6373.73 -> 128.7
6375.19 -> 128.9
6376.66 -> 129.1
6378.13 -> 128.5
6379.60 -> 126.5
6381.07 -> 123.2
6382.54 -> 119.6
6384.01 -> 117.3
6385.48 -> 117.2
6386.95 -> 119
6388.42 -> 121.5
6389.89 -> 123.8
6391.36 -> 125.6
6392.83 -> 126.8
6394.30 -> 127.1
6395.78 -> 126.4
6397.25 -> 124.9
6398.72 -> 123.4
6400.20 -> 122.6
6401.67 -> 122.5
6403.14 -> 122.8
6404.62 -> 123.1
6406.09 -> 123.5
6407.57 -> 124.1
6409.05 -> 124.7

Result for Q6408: 124.1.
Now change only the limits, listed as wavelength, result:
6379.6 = 126.5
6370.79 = 128.9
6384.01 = 117.3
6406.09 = 123.5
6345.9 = 121.6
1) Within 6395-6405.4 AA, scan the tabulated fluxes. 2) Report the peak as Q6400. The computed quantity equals 126.4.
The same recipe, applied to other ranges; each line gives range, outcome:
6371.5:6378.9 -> 129.1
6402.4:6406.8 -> 123.5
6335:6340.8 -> 142.6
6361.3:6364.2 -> 129.8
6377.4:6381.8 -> 128.5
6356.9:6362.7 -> 127.5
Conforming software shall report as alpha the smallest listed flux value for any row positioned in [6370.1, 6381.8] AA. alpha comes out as 123.2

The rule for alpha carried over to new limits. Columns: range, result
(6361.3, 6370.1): 127.5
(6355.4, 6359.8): 122.2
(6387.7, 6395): 121.5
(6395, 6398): 124.9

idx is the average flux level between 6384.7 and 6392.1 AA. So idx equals 121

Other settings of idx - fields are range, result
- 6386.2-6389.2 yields 120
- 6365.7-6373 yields 130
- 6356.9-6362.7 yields 124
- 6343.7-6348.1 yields 122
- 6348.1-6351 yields 121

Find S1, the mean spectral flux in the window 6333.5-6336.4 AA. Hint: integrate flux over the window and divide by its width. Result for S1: 142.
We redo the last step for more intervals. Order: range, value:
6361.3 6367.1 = 130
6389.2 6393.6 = 126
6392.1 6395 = 127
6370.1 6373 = 129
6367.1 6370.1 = 130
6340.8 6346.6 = 123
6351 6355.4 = 123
